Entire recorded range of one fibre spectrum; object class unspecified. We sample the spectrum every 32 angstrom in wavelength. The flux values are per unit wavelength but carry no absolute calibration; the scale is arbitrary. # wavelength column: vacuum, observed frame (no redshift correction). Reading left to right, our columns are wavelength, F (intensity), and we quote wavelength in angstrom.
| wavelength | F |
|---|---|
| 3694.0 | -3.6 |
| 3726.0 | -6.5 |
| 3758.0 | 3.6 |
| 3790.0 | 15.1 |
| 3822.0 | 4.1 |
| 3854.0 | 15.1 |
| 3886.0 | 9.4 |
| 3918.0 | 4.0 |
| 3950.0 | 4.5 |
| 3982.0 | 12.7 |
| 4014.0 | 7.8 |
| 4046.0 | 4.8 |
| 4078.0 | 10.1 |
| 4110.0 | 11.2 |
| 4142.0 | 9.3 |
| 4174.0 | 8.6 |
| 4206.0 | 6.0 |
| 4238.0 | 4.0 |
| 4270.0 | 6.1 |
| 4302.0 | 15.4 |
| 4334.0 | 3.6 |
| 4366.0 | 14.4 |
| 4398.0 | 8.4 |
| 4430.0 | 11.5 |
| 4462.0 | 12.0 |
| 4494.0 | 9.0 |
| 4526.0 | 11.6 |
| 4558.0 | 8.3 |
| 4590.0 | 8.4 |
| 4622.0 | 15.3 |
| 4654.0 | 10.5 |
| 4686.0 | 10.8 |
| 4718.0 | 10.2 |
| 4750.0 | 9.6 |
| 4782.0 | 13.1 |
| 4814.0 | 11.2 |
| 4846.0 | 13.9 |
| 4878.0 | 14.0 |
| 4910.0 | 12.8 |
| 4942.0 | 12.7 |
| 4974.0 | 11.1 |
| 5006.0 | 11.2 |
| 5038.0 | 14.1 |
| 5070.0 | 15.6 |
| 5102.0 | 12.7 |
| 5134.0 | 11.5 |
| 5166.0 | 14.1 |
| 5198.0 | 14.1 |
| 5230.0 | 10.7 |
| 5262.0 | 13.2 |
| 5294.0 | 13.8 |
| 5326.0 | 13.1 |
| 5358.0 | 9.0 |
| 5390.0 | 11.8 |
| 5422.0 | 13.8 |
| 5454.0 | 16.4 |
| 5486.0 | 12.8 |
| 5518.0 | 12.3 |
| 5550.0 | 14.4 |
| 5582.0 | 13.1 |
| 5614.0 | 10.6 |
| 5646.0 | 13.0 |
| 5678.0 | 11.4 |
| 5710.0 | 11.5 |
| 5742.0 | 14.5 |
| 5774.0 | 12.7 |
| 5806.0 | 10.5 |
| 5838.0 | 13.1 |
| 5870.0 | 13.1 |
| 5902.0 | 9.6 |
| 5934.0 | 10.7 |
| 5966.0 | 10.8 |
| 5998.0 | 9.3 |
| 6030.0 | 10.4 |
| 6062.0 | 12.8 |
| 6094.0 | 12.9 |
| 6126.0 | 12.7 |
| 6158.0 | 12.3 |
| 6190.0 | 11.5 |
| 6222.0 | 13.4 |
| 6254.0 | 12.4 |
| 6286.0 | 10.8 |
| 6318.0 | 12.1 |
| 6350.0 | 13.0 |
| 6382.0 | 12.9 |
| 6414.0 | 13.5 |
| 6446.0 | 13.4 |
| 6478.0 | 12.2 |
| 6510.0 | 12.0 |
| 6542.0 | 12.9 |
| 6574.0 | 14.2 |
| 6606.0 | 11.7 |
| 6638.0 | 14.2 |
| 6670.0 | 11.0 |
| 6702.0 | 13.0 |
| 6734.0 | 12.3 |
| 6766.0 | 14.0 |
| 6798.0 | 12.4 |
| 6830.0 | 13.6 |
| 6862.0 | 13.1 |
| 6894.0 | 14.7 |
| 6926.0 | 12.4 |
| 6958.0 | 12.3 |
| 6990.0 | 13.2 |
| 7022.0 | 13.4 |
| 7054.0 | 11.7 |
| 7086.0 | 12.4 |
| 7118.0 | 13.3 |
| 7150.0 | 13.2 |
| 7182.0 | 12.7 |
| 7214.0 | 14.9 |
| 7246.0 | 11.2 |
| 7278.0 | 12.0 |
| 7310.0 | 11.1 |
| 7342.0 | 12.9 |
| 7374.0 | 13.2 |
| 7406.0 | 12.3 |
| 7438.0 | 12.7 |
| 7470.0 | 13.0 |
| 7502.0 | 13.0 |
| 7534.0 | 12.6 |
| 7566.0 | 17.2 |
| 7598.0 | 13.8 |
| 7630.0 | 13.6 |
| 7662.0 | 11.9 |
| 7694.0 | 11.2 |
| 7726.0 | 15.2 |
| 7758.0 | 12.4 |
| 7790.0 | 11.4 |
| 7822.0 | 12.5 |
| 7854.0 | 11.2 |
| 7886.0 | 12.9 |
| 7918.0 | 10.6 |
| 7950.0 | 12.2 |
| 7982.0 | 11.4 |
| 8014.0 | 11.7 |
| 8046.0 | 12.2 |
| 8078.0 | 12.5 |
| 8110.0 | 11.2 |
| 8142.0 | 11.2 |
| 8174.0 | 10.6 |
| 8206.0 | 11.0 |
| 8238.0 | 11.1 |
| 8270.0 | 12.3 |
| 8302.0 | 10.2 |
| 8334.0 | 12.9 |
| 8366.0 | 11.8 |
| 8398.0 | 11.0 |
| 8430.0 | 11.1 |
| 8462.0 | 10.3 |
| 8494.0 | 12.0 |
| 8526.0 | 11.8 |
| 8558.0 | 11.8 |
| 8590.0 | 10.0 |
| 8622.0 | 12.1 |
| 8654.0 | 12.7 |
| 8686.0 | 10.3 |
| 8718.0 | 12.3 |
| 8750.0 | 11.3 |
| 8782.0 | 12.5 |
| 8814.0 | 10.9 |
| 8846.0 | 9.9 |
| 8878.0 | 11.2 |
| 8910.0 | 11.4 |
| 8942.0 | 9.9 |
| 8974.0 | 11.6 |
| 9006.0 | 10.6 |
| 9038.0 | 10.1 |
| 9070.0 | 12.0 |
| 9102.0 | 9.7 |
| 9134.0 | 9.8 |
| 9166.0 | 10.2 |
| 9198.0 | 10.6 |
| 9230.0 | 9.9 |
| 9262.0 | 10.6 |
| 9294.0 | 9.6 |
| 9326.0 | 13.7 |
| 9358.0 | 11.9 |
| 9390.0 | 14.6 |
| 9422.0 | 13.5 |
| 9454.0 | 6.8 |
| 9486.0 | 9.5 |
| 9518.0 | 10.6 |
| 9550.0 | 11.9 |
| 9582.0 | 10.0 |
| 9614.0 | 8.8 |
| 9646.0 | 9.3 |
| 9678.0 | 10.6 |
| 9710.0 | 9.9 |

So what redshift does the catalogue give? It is 0.151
